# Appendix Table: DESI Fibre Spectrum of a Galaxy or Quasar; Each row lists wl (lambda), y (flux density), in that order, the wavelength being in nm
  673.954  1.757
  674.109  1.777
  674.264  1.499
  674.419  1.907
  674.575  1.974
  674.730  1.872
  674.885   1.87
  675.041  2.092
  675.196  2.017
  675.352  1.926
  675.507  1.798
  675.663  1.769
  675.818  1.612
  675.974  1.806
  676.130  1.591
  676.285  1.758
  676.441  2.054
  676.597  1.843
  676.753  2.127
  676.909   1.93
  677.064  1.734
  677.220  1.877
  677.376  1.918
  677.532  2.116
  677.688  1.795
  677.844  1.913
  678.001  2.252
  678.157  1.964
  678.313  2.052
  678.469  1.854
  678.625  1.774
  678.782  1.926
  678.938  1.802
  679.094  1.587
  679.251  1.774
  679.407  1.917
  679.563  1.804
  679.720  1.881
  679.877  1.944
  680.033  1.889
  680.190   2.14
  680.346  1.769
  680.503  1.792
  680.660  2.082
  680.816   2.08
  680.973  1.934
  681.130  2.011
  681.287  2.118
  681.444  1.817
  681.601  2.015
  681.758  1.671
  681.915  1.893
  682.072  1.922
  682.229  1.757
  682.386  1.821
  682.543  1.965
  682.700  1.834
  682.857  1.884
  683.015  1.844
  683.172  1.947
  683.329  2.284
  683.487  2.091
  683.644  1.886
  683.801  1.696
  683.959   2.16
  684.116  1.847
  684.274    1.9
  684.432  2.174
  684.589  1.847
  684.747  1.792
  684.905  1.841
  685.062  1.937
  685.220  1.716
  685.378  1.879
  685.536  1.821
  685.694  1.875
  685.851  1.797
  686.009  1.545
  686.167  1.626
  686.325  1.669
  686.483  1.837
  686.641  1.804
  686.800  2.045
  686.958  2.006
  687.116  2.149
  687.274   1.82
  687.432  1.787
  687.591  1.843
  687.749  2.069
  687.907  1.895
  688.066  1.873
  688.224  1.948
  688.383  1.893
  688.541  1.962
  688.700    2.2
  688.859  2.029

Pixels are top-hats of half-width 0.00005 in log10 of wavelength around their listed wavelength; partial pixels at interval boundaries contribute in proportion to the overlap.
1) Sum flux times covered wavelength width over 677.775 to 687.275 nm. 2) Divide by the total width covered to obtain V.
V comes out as 1.9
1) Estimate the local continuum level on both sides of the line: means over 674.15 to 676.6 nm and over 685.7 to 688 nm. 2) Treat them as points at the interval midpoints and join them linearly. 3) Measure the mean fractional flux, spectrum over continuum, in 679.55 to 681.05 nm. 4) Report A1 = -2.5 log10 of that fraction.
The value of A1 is -0.05 mag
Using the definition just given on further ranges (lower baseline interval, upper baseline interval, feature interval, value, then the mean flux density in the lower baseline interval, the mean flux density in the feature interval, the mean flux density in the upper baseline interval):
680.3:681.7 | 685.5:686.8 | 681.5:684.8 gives -0.02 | 1.96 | 1.92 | 1.76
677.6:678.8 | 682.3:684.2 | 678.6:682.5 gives 0.03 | 1.94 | 1.89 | 1.94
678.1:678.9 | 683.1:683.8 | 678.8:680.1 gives 0.06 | 1.91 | 1.83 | 2.01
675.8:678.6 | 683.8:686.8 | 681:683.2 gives -0.02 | 1.9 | 1.89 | 1.84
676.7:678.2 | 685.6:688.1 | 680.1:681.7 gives -0.03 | 1.96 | 1.97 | 1.85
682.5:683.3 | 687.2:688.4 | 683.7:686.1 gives 0.03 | 1.92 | 1.85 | 1.89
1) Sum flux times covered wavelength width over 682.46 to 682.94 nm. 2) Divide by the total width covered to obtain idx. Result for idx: 1.89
